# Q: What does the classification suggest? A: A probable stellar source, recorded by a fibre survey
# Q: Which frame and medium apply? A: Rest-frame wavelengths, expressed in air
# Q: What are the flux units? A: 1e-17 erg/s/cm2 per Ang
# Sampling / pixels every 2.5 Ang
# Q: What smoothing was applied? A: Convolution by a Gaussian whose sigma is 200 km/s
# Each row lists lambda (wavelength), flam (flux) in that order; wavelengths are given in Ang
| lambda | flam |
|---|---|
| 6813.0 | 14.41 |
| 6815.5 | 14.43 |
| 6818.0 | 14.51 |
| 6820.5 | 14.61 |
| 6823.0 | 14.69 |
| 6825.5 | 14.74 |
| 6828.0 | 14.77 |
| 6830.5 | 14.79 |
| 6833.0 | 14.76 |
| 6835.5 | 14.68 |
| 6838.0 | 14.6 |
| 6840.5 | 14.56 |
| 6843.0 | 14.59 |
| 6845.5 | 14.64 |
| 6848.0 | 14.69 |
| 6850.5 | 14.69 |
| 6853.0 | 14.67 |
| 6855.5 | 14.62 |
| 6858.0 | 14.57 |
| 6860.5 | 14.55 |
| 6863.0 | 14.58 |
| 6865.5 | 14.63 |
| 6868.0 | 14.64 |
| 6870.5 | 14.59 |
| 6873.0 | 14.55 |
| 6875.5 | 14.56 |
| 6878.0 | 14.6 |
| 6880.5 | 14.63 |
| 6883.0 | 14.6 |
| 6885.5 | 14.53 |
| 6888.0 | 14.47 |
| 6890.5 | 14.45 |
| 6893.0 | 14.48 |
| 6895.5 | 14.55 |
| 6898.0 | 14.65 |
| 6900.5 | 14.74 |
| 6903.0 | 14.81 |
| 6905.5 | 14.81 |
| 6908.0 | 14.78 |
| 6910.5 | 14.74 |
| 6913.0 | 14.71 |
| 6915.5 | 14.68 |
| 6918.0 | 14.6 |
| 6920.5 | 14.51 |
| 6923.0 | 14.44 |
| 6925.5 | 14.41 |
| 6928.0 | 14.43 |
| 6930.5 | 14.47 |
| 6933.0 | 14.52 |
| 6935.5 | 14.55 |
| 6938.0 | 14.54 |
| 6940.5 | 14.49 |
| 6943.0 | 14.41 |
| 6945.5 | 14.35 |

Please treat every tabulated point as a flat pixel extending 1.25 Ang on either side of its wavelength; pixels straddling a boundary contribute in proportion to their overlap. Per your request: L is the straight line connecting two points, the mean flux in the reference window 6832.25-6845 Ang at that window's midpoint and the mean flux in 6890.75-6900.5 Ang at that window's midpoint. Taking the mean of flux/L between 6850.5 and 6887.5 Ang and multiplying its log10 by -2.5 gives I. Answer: 0.000 mag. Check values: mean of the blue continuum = 14.6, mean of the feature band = 14.6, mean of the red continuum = 14.6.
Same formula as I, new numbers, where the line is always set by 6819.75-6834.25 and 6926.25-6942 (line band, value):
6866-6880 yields 0.00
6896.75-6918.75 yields -0.01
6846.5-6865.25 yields 0.00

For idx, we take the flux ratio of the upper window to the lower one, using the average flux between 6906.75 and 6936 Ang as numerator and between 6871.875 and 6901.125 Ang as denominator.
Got 1.00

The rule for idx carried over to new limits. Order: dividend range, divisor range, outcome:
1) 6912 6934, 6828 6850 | 0.99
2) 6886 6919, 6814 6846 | 1.00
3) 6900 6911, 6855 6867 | 1.01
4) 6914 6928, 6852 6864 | 0.99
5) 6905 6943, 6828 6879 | 1.00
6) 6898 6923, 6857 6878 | 1.01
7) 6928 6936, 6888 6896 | 1.00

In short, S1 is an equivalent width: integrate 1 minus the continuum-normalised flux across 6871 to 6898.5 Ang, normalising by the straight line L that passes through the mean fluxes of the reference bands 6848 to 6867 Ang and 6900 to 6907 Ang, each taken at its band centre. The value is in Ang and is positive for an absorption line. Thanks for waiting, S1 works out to 0.3 Ang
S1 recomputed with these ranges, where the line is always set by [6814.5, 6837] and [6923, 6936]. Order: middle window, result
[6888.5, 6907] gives -0.1 Ang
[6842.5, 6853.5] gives 0.0 Ang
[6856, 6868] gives 0.0 Ang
